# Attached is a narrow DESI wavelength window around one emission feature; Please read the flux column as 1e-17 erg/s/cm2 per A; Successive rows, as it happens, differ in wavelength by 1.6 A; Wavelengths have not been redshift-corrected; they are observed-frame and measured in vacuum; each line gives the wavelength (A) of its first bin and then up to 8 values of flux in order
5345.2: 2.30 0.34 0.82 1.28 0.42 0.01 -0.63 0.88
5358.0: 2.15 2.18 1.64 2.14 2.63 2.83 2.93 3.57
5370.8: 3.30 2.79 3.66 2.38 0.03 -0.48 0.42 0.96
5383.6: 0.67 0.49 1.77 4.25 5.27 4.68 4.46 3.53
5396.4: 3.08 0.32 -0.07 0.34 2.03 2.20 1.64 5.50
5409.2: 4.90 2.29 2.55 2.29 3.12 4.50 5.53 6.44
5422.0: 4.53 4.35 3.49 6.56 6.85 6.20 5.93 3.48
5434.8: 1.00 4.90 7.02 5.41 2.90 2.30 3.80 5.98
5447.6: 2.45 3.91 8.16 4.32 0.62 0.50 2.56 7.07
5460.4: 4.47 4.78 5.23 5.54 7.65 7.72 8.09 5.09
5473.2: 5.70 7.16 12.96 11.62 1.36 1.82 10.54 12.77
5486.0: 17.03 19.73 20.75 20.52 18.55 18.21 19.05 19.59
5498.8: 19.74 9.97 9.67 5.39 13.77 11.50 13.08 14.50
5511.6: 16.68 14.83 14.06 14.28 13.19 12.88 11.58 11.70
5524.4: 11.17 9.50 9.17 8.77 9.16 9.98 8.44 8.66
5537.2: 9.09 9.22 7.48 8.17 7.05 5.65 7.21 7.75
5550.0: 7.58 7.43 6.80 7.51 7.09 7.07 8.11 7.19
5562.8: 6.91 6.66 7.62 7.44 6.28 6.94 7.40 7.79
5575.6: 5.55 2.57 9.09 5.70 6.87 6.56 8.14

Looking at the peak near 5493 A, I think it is Lyman alpha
